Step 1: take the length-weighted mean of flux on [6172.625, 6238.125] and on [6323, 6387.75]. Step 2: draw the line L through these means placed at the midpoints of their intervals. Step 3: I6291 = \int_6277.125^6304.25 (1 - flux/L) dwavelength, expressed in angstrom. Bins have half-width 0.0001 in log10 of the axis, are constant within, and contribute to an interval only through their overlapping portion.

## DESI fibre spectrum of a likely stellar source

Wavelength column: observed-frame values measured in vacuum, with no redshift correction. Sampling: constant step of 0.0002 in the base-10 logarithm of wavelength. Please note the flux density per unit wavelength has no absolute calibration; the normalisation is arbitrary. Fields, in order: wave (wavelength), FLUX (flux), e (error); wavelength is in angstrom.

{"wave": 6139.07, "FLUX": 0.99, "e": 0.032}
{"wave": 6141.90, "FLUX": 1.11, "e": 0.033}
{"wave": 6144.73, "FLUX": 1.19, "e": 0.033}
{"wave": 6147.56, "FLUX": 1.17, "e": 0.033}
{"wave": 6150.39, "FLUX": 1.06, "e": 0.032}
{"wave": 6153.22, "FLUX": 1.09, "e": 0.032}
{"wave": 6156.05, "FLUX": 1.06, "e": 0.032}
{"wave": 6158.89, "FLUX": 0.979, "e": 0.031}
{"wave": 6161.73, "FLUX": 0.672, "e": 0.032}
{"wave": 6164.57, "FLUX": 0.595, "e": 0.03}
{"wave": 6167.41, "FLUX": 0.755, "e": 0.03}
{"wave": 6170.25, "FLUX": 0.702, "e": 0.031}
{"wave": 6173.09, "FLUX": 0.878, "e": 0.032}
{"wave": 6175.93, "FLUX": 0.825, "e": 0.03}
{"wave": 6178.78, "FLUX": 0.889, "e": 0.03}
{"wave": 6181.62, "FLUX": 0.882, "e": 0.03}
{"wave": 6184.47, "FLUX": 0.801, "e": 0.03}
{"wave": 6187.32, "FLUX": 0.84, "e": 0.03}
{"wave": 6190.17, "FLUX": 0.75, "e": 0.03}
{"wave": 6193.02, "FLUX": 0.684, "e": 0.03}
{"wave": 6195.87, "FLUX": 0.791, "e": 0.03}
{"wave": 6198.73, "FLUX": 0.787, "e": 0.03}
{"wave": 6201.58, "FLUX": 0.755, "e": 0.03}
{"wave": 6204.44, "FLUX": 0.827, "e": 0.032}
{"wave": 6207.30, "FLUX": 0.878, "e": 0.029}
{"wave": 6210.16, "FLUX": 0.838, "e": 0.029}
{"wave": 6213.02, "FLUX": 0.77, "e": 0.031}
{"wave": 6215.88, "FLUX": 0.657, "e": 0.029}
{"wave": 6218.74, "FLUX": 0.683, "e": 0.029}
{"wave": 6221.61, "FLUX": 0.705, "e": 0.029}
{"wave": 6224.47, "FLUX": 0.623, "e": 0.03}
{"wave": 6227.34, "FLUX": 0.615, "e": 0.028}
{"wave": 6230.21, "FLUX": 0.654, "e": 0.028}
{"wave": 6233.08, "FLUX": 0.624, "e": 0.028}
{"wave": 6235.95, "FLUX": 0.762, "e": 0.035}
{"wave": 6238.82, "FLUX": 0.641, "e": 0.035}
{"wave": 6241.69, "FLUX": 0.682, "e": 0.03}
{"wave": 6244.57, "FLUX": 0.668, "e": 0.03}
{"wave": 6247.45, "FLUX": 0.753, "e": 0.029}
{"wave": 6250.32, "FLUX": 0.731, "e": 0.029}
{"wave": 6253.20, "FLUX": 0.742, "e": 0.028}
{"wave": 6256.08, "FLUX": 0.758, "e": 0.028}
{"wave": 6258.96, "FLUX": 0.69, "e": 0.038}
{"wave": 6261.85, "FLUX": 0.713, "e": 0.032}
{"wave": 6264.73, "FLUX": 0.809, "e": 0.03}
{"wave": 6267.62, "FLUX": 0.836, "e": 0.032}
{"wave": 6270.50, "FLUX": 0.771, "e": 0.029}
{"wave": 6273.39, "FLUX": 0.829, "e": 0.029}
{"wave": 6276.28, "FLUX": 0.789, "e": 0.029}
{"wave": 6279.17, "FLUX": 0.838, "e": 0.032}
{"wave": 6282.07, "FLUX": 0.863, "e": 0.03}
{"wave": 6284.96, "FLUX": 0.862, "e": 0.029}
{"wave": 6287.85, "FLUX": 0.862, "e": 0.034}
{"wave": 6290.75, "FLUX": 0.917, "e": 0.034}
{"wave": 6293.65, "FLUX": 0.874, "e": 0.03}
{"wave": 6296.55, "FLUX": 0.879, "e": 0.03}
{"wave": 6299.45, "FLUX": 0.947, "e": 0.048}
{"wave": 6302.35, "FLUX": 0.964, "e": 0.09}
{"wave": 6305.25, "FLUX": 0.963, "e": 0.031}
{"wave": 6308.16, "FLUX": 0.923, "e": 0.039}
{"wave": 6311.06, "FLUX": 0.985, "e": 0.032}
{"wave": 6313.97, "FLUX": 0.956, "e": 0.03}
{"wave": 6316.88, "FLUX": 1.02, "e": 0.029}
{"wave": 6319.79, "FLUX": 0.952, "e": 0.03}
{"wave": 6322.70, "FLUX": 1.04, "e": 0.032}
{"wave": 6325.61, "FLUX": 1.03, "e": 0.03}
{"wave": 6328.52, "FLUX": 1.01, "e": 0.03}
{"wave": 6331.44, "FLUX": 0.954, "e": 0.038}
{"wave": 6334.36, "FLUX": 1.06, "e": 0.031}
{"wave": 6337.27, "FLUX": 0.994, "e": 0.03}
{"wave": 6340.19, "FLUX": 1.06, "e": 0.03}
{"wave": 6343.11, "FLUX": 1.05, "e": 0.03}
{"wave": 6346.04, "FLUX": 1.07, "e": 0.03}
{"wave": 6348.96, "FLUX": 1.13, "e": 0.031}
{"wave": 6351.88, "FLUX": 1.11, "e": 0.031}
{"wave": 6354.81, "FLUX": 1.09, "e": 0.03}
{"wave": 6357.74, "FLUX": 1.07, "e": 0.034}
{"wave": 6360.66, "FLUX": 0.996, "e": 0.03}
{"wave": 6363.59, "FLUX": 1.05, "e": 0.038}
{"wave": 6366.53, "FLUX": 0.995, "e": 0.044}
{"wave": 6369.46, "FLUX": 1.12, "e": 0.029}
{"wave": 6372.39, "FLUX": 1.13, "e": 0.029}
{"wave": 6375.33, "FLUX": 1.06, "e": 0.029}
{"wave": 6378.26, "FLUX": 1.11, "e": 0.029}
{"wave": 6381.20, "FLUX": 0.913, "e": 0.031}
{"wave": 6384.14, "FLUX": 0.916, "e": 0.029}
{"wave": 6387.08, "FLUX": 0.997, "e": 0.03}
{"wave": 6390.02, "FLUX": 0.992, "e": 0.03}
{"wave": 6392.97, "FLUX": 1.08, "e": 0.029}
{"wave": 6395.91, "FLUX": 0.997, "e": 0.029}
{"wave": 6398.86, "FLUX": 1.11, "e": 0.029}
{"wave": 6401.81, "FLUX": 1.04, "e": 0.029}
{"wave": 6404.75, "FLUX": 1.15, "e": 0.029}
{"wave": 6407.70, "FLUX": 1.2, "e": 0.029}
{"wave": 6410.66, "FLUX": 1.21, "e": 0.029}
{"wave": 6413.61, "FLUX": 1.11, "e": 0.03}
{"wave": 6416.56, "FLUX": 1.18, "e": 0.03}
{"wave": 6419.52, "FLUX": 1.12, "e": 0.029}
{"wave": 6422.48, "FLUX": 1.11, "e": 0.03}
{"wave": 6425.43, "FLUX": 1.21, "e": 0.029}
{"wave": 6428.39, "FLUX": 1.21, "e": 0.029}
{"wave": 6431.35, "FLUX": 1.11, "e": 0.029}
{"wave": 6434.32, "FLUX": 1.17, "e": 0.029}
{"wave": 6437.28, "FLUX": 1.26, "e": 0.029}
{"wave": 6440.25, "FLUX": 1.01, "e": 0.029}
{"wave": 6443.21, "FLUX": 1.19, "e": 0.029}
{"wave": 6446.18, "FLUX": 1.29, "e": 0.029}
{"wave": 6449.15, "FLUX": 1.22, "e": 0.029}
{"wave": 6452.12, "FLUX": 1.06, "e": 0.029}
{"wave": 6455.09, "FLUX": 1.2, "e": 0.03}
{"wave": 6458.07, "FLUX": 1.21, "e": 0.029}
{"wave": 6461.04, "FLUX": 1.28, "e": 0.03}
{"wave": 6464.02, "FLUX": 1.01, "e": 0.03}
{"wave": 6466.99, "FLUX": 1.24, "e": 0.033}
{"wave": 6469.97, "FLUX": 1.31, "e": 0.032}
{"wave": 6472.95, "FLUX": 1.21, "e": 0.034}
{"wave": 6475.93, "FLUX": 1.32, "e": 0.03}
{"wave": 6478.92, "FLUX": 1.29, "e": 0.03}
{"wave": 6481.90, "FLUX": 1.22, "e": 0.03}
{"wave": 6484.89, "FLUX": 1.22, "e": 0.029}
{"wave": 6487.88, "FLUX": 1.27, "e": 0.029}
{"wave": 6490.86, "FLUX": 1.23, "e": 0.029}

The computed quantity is 0.9 angstrom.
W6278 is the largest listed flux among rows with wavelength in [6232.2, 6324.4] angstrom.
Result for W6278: 1.04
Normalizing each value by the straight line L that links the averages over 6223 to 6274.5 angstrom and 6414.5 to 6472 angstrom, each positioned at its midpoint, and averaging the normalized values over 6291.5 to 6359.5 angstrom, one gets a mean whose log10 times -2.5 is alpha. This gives -0.12 mag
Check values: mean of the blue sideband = 0.716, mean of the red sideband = 1.18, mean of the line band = 1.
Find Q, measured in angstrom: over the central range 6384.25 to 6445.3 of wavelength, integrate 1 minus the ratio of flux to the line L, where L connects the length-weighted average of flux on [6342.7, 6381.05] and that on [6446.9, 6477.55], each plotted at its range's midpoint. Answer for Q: 1.3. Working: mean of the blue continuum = 1.07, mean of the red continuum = 1.21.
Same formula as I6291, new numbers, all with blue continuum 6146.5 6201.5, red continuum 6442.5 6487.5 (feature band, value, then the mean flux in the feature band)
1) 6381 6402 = 2.2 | 1.01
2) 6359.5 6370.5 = 0.5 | 1.04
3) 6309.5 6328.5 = 0.7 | 0.998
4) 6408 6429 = -0.1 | 1.16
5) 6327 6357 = 0.3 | 1.05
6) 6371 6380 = 0.1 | 1.09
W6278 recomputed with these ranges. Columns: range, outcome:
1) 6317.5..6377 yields 1.13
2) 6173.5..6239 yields 0.889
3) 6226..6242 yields 0.762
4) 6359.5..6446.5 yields 1.29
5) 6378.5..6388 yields 0.997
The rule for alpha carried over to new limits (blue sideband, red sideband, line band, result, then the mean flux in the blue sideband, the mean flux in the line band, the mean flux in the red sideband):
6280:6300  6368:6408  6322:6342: -0.07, 0.882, 1.02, 1.05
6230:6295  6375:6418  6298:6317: -0.11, 0.77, 0.962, 1.07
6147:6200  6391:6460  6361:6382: 0.03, 0.848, 1.06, 1.15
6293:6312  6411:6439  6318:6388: -0.01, 0.935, 1.04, 1.17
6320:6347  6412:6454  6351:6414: 0.03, 1.03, 1.06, 1.16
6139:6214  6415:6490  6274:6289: 0.18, 0.871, 0.842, 1.2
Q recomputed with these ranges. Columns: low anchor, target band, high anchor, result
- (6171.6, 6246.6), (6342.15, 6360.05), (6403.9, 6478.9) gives -1.2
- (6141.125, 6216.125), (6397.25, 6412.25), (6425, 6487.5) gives 0.0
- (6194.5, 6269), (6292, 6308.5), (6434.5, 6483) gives -1.0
